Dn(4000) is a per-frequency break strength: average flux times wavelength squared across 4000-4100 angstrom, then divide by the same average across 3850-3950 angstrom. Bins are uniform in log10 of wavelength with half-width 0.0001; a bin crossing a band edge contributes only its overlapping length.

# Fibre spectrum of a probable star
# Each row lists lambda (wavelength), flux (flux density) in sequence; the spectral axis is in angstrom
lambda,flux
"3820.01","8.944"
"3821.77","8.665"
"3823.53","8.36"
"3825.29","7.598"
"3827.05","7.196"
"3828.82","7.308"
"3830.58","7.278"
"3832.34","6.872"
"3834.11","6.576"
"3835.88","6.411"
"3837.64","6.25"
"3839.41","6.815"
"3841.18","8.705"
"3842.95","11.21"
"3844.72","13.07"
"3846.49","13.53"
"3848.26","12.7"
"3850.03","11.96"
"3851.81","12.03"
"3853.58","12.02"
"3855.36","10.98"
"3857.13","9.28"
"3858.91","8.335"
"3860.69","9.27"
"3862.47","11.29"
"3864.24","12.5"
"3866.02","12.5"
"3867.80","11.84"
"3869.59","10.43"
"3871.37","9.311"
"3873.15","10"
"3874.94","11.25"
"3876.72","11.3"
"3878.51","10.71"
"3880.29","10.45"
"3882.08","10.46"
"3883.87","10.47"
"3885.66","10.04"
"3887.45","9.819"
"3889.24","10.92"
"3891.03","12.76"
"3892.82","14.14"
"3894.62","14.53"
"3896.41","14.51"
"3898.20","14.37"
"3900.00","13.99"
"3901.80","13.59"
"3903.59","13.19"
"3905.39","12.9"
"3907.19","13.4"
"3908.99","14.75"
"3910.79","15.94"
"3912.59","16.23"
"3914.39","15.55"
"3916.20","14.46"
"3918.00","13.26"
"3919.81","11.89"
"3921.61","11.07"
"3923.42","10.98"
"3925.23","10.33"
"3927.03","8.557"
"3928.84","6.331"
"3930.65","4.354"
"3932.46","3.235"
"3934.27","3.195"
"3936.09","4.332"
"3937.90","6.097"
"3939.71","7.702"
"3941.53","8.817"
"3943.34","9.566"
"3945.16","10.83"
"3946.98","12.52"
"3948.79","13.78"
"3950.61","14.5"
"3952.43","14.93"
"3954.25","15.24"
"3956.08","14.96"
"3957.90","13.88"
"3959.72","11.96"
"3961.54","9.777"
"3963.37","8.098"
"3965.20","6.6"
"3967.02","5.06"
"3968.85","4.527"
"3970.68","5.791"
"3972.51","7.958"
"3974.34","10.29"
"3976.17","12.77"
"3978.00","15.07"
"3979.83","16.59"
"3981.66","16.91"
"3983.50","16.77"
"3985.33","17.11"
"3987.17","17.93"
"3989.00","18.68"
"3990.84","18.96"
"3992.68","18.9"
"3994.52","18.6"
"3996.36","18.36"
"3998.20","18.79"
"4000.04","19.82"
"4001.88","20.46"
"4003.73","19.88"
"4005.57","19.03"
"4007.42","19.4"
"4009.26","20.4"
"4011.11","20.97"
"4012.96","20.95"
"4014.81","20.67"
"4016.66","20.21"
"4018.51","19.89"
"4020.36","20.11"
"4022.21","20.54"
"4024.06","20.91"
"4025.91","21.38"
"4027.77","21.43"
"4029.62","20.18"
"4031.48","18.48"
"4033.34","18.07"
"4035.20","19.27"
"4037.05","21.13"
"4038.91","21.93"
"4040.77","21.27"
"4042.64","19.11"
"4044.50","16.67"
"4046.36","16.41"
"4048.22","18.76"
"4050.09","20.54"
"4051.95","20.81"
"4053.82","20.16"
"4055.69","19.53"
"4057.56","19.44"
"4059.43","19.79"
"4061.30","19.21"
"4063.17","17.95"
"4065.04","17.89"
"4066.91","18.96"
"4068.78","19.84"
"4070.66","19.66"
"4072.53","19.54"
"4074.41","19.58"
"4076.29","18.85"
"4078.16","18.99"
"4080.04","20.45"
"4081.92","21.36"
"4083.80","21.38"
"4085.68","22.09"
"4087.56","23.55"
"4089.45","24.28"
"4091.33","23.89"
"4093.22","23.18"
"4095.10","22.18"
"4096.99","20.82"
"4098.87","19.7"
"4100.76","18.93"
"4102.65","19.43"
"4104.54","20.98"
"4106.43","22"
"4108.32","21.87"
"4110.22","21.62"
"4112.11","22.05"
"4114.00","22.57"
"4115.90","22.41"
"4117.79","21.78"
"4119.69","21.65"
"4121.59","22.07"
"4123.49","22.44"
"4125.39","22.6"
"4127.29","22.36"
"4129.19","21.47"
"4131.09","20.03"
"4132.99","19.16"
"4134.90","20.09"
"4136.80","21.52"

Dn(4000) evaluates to 2.0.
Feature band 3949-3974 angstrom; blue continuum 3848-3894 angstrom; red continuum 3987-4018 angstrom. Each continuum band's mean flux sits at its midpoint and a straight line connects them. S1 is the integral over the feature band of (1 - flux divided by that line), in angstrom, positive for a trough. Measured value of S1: 9.5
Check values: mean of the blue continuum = 11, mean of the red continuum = 19.6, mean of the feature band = 10.3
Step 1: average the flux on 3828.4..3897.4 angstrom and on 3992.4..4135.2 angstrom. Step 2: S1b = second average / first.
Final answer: 1.9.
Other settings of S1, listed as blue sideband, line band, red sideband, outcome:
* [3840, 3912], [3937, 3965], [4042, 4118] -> 6.8 angstrom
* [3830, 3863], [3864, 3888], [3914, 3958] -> -2.1 angstrom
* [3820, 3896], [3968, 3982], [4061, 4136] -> 4.0 angstrom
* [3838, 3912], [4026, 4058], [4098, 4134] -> -2.2 angstrom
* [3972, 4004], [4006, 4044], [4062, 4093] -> -3.8 angstrom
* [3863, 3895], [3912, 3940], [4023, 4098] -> 8.8 angstrom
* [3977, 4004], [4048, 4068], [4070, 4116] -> 0.8 angstrom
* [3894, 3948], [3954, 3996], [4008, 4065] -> 5.7 angstrom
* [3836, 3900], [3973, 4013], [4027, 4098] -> -2.0 angstrom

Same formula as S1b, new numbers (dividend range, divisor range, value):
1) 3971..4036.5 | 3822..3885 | 1.86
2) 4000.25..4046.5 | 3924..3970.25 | 2.19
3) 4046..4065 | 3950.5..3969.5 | 1.79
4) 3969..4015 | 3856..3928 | 1.41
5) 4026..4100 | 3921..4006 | 1.64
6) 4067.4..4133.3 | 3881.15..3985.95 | 1.87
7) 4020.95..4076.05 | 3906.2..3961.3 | 1.77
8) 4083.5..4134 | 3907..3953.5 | 2.05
